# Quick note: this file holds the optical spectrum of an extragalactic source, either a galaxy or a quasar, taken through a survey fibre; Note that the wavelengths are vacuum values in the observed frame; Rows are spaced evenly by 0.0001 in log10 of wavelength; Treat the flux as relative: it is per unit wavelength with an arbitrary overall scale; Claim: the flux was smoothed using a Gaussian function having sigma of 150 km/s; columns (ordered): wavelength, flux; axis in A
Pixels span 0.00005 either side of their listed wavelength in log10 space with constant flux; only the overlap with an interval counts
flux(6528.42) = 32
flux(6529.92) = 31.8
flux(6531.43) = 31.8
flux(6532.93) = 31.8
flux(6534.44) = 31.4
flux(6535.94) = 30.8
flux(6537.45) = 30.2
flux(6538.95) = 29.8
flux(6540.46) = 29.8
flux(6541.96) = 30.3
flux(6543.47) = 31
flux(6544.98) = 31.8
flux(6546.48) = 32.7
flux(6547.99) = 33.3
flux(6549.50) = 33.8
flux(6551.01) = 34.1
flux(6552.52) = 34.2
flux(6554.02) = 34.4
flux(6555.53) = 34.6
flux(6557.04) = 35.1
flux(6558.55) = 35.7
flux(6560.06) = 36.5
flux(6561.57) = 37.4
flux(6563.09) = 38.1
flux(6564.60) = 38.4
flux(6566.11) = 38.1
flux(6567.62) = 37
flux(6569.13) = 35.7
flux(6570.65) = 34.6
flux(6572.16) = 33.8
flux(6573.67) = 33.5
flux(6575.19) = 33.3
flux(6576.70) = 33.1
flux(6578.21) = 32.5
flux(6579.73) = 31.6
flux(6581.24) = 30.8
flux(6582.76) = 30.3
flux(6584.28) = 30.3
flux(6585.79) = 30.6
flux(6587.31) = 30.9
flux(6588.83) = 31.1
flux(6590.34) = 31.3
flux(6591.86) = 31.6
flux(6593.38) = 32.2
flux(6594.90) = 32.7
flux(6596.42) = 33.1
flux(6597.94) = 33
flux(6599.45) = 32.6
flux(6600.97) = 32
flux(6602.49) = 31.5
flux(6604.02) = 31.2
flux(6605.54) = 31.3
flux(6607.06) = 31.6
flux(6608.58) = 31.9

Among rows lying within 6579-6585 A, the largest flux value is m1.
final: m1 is 31.6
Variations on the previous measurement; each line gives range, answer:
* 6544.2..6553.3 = 34.2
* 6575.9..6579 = 33.1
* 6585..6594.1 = 32.2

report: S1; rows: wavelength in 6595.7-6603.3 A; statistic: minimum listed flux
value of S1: 31.5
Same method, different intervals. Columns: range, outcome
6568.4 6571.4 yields 34.6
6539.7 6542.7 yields 29.8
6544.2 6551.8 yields 31.8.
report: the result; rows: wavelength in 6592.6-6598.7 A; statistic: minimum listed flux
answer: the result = 32.2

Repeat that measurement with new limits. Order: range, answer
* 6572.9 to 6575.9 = 33.3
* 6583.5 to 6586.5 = 30.3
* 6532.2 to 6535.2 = 31.4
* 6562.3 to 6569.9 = 35.7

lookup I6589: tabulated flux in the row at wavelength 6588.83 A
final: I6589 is 31.1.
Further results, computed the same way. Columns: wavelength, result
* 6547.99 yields 33.3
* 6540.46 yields 29.8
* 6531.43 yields 31.8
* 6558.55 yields 35.7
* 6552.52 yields 34.2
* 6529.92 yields 31.8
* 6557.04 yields 35.1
